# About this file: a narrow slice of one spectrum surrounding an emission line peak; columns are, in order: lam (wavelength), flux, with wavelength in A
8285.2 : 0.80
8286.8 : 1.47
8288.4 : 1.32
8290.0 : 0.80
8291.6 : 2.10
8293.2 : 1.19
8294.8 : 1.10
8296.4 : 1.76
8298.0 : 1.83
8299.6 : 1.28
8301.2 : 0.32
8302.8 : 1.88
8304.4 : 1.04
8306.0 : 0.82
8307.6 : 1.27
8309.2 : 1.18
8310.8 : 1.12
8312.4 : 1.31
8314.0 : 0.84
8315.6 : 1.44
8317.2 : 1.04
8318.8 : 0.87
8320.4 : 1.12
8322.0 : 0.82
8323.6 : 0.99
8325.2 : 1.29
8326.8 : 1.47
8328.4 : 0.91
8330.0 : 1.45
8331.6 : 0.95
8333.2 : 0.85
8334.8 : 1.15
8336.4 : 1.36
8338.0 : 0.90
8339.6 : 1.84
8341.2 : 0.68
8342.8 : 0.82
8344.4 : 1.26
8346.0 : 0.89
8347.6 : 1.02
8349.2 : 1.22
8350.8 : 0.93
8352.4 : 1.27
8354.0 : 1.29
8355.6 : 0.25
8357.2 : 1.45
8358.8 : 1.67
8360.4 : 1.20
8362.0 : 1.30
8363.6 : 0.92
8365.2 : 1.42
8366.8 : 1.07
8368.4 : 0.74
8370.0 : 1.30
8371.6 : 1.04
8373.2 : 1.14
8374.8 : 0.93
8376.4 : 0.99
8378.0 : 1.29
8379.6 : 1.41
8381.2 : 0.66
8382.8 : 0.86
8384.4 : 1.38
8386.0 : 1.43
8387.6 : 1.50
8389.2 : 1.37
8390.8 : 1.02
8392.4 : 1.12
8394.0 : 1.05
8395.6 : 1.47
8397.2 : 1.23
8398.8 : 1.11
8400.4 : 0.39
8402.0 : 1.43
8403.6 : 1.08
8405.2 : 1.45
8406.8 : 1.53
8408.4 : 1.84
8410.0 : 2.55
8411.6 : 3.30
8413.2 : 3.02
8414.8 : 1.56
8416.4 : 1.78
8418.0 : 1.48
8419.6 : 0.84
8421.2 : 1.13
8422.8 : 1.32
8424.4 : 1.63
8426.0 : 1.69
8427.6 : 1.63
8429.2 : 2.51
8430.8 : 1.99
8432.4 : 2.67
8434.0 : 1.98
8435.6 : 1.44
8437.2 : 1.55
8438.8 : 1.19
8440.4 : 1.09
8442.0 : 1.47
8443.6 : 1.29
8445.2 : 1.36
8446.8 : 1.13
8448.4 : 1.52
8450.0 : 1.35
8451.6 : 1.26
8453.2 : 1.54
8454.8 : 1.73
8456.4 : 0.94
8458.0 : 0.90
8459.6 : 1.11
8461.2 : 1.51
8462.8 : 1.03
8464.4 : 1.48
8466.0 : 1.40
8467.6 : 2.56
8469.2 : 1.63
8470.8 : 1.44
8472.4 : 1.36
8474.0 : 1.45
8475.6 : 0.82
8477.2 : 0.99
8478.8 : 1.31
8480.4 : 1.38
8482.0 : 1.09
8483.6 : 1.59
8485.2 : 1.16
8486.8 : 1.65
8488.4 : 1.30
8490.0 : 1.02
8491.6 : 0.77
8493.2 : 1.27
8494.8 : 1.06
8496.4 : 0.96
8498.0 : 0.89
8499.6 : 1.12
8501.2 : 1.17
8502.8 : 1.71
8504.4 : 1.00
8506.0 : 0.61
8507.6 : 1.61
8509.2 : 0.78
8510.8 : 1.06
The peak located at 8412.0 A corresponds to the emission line [S II]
